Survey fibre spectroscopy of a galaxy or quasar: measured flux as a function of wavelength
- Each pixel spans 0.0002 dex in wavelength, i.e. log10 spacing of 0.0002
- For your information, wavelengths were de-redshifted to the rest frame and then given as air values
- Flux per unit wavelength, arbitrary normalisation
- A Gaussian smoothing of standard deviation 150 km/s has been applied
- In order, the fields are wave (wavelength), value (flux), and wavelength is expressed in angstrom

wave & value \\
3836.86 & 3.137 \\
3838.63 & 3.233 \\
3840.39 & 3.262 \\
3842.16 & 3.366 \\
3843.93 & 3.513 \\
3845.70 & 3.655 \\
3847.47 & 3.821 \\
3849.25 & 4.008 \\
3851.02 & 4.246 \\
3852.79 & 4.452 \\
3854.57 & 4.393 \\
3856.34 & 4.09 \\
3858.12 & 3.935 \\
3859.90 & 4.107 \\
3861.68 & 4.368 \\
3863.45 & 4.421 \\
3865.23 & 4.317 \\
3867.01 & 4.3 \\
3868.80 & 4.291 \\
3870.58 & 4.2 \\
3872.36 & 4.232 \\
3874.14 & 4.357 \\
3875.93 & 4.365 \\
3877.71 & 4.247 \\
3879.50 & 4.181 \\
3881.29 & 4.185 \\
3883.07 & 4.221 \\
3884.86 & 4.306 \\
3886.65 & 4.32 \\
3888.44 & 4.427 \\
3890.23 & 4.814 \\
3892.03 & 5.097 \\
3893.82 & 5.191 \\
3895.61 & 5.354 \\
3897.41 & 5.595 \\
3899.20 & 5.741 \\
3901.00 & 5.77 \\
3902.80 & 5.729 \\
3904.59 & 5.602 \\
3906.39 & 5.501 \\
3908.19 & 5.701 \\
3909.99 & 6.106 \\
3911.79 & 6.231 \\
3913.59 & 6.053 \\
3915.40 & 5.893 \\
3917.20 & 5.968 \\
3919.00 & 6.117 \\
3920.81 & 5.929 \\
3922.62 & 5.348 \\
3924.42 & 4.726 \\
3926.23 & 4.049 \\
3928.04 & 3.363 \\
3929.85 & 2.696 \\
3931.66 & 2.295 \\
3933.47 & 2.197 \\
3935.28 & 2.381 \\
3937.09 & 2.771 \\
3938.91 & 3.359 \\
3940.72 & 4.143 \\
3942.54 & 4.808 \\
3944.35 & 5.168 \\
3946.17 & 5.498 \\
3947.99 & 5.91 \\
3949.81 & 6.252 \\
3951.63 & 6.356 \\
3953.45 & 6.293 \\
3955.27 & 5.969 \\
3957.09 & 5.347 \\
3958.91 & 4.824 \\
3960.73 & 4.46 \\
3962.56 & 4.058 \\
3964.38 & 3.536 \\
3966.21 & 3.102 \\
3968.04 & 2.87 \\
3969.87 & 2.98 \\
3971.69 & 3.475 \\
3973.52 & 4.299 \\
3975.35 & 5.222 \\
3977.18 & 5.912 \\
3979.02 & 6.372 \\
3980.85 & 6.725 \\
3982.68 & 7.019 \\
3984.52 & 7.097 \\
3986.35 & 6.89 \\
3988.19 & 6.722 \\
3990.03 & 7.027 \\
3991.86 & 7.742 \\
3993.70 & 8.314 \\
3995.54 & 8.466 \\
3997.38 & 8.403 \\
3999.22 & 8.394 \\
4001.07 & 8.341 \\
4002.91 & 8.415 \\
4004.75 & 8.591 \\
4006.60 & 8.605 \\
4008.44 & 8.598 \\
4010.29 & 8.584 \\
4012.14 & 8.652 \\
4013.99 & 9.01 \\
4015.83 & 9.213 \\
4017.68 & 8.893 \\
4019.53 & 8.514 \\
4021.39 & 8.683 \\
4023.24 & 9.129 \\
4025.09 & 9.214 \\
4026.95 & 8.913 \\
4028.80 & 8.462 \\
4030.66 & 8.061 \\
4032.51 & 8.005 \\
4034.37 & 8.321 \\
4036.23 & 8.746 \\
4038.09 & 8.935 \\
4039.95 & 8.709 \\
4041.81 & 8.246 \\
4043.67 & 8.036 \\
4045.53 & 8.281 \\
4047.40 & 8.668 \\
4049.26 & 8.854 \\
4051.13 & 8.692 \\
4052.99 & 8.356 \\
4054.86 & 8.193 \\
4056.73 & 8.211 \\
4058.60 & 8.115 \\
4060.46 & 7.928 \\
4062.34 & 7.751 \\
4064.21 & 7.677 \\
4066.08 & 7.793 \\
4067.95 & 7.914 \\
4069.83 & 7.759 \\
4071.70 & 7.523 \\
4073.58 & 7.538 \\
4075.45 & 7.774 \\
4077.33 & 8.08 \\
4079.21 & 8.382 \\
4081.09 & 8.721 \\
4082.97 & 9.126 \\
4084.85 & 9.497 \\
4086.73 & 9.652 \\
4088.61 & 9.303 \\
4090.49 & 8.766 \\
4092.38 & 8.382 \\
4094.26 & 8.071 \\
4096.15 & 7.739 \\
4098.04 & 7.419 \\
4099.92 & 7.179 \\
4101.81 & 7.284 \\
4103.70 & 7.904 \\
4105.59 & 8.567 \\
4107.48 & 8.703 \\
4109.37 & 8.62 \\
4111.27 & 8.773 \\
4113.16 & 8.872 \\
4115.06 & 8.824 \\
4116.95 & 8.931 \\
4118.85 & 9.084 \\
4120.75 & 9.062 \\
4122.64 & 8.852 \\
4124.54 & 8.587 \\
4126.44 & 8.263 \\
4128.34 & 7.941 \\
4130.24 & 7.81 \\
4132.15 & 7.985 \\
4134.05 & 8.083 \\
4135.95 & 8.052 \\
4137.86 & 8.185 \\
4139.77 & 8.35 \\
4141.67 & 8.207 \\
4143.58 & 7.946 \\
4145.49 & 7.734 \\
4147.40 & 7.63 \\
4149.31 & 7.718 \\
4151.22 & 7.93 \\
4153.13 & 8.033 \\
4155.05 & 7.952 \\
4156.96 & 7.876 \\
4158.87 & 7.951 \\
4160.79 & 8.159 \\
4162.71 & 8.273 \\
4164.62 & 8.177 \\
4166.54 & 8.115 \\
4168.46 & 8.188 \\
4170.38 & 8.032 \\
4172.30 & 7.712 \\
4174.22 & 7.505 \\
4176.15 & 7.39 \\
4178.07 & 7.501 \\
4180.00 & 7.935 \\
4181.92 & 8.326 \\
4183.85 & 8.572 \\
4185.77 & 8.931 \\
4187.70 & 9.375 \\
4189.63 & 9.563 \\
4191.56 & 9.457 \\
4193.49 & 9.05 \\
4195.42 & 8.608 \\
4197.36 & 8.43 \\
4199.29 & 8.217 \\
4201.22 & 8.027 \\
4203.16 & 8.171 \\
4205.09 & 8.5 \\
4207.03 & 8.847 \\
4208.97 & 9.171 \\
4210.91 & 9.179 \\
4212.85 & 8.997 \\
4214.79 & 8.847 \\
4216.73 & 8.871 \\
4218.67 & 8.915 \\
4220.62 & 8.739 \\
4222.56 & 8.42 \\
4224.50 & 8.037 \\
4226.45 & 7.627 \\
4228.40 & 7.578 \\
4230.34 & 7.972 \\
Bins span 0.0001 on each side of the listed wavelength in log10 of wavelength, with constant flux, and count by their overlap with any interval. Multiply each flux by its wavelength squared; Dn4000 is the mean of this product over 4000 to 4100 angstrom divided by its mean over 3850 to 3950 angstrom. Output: 1.9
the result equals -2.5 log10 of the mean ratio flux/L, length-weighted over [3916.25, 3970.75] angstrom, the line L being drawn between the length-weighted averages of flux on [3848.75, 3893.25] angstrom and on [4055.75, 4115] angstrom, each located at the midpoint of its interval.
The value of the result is 0.26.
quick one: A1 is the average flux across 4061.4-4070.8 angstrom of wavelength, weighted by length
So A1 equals 7.78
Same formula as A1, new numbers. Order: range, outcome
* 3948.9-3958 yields 6.05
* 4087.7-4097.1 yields 8.44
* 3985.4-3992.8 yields 7.1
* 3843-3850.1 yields 3.74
